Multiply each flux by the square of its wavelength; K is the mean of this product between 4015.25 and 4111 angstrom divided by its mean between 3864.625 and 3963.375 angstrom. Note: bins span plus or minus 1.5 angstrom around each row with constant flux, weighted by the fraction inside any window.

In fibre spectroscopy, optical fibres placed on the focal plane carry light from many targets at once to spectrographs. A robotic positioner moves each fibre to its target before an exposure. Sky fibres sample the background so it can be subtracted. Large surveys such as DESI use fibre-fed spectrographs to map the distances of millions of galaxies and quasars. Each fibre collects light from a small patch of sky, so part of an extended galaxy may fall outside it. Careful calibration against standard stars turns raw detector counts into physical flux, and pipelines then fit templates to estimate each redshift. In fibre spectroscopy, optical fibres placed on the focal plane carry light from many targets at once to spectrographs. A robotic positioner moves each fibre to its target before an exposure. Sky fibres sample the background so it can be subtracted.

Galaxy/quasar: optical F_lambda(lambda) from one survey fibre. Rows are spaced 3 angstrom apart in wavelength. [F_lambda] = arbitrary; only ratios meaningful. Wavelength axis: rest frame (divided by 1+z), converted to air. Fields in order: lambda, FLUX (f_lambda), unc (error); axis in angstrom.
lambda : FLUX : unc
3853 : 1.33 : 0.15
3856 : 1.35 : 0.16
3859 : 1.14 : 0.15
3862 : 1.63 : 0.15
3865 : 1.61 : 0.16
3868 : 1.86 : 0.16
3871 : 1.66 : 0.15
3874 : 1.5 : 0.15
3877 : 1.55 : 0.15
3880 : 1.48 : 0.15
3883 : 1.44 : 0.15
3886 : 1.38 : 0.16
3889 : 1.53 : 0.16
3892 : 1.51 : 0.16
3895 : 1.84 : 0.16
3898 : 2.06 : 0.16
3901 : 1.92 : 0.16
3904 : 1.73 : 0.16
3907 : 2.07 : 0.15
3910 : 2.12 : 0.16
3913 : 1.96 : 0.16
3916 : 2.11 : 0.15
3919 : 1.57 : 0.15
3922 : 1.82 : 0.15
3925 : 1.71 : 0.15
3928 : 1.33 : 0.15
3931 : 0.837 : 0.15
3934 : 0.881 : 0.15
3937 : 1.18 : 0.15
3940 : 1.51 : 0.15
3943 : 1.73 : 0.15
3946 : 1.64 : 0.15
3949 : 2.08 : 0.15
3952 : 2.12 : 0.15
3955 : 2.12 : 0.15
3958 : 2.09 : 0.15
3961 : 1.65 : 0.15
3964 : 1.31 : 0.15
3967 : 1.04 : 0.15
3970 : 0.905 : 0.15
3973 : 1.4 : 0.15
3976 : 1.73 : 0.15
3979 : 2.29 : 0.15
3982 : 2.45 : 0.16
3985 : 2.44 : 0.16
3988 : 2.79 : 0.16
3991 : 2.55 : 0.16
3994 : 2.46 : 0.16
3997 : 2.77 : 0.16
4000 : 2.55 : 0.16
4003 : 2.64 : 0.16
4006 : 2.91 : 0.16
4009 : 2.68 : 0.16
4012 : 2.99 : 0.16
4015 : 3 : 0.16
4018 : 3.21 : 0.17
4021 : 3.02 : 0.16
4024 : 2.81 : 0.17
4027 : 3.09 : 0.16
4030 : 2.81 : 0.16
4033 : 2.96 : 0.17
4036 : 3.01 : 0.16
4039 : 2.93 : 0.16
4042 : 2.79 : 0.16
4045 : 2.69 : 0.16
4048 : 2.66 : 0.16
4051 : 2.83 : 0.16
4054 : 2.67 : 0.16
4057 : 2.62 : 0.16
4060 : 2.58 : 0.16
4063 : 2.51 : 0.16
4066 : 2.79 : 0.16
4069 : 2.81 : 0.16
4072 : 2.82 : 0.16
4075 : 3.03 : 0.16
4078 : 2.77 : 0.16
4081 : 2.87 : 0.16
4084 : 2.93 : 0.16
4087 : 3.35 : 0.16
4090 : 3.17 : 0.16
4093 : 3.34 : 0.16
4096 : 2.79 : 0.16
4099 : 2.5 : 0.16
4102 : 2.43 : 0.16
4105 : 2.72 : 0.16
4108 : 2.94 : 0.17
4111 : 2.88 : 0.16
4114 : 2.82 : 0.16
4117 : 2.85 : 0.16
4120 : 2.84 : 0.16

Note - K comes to 1.83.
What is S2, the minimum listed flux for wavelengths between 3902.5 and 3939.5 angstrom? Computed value 0.837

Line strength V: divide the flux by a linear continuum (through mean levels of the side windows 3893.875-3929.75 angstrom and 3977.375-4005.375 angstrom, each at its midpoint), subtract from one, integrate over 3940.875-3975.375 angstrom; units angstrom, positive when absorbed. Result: 9.2 angstrom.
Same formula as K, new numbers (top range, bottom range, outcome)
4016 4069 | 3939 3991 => 1.57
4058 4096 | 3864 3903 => 1.95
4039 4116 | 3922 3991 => 1.74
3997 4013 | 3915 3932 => 1.83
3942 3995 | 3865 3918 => 1.15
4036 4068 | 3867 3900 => 1.83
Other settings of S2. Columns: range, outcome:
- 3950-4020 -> 0.905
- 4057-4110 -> 2.43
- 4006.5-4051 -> 2.66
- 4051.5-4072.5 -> 2.51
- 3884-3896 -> 1.38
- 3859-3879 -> 1.14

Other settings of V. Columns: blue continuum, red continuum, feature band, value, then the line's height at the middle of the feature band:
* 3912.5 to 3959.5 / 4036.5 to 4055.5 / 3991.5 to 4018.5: -4.7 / 2.36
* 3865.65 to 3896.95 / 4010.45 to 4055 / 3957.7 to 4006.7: 7.5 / 2.46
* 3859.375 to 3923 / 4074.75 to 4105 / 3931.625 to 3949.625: 5.2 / 2.01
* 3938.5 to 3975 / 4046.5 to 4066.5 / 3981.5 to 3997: -4.7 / 1.97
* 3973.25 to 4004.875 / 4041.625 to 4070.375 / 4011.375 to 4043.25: -4.8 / 2.58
